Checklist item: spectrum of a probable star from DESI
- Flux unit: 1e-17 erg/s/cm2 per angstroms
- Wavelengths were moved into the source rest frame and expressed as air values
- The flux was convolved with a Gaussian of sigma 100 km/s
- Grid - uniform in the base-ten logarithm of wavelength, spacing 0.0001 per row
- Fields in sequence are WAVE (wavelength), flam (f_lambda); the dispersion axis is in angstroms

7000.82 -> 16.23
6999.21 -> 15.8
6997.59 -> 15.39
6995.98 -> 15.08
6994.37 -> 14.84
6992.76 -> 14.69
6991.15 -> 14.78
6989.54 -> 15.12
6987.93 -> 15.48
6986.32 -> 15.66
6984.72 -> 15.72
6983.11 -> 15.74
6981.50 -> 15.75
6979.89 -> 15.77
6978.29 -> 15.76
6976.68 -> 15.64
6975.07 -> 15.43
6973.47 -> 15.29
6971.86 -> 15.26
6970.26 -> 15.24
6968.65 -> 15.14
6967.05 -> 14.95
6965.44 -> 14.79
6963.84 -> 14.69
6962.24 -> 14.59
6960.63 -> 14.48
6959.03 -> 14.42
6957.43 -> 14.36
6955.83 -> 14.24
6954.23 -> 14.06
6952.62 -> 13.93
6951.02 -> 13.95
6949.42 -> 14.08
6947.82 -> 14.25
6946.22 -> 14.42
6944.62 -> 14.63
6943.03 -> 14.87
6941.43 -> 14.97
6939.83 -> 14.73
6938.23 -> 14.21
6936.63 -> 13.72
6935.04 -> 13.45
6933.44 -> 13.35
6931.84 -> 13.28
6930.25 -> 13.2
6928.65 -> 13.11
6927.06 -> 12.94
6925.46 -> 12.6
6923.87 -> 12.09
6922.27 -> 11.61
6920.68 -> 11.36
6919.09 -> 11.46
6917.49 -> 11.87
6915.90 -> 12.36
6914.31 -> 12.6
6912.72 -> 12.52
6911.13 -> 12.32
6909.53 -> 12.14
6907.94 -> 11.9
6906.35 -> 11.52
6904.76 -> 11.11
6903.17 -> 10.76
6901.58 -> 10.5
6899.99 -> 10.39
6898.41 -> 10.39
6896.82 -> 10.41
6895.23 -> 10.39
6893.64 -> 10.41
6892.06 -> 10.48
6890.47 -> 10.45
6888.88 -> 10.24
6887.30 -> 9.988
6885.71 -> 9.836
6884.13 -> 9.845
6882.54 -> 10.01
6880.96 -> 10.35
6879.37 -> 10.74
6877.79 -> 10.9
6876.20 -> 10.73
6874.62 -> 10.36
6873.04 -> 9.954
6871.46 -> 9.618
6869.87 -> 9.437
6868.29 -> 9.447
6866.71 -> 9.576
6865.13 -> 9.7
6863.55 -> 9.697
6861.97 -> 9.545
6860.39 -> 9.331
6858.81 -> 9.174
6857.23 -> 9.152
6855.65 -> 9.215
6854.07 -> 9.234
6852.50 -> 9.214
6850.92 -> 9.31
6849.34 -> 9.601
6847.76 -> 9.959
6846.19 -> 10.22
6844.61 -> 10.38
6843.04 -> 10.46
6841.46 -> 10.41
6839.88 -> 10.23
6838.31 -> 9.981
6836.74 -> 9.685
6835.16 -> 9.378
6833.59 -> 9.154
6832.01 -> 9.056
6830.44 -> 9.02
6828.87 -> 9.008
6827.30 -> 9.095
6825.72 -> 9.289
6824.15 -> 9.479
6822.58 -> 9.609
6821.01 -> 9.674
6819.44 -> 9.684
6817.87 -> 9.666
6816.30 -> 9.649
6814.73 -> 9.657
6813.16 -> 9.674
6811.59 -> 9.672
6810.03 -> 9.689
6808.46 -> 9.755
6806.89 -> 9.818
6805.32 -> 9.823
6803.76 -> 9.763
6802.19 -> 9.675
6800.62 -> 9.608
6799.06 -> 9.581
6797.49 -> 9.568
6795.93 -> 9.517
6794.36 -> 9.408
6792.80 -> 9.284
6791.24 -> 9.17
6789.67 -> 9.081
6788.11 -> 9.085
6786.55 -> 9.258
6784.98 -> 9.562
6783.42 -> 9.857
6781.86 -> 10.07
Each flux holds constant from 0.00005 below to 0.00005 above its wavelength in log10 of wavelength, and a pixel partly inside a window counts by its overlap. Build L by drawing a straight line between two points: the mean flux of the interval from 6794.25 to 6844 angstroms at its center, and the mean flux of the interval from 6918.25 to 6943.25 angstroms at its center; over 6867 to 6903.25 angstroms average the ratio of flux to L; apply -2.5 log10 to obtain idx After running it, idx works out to 0.15 mag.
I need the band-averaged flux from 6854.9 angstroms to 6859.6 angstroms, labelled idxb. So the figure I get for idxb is 9.18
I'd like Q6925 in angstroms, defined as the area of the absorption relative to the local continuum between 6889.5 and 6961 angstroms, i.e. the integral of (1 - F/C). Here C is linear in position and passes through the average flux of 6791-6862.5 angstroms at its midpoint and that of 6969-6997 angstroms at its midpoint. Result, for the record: 3.3 angstroms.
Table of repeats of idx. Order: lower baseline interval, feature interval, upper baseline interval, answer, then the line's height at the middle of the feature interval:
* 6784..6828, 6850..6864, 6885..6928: 0.123 mag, 10.4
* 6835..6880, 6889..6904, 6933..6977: 0.122 mag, 11.7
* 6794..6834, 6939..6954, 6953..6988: -0.013 mag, 14.2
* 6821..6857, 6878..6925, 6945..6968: 0.103 mag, 12.1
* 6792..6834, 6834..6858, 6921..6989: 0.095 mag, 10.7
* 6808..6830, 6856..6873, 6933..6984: 0.183 mag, 11.2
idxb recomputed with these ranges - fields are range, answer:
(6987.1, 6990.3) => 15.3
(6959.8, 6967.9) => 14.7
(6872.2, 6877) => 10.3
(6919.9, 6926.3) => 11.9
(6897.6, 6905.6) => 10.6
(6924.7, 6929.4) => 12.9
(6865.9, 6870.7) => 9.48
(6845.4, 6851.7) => 9.77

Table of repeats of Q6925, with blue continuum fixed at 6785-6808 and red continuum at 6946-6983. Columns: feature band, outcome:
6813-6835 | 2.0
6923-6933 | 0.6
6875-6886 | 1.6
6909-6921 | 1.0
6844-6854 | 1.3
